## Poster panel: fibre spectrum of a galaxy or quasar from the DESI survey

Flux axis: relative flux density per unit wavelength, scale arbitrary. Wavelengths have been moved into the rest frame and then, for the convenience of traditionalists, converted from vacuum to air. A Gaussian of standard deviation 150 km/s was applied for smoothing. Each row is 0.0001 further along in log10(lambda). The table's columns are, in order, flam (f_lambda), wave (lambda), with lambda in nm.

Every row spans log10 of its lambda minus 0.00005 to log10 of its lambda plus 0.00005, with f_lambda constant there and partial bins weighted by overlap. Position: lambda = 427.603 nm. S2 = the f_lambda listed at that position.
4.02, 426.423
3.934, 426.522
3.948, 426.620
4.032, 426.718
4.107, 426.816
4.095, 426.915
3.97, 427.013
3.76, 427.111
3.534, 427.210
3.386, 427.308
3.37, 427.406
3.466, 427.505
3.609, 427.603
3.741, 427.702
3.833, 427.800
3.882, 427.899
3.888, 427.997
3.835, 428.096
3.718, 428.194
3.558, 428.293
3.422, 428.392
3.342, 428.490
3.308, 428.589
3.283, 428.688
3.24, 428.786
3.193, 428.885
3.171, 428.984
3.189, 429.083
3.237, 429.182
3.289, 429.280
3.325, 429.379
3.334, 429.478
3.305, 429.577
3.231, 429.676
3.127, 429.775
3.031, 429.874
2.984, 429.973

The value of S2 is 3.609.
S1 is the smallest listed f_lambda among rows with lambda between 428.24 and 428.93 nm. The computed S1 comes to 3.193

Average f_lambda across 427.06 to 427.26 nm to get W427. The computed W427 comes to 3.65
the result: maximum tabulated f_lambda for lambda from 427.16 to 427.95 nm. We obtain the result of 3.882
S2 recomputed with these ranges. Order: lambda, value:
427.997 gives 3.888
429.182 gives 3.237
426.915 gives 4.095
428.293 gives 3.558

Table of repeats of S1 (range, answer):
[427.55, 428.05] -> 3.609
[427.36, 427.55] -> 3.37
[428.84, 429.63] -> 3.171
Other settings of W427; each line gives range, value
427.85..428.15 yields 3.87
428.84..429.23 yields 3.19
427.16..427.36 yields 3.46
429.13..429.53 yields 3.3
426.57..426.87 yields 4.03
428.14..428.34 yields 3.65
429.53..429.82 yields 3.22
